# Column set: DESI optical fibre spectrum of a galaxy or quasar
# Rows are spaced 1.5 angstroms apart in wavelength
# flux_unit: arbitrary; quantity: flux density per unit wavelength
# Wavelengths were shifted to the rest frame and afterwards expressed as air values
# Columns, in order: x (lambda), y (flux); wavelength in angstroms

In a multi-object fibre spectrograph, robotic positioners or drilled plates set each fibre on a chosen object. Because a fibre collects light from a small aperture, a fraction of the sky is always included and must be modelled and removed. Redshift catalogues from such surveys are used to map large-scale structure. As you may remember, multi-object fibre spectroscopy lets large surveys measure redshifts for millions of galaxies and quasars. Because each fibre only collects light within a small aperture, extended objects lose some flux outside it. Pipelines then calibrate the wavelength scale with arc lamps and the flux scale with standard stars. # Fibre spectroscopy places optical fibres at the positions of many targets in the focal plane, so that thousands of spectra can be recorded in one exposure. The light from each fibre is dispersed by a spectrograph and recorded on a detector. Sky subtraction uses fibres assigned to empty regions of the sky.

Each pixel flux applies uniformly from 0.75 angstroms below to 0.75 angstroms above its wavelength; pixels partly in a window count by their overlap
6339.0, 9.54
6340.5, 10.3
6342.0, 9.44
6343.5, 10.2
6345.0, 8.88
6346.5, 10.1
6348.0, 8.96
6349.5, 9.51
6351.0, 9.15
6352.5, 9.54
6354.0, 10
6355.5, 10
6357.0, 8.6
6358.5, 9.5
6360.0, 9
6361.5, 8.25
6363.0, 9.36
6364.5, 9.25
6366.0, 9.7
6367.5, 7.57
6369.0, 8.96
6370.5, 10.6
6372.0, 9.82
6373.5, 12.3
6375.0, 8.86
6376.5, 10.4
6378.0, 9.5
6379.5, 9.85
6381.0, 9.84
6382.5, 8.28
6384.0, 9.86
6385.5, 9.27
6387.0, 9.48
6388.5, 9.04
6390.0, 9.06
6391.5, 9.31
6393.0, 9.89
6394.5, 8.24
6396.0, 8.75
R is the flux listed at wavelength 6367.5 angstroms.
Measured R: 7.57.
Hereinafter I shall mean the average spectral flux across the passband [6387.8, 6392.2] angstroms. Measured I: 9.14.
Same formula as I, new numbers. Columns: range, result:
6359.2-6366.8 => 9.1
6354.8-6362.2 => 9.07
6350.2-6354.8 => 9.57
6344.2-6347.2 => 9.49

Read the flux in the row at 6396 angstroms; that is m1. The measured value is 8.75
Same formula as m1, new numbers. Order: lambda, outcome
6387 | 9.48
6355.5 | 10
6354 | 10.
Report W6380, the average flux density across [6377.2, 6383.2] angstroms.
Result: 9.39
